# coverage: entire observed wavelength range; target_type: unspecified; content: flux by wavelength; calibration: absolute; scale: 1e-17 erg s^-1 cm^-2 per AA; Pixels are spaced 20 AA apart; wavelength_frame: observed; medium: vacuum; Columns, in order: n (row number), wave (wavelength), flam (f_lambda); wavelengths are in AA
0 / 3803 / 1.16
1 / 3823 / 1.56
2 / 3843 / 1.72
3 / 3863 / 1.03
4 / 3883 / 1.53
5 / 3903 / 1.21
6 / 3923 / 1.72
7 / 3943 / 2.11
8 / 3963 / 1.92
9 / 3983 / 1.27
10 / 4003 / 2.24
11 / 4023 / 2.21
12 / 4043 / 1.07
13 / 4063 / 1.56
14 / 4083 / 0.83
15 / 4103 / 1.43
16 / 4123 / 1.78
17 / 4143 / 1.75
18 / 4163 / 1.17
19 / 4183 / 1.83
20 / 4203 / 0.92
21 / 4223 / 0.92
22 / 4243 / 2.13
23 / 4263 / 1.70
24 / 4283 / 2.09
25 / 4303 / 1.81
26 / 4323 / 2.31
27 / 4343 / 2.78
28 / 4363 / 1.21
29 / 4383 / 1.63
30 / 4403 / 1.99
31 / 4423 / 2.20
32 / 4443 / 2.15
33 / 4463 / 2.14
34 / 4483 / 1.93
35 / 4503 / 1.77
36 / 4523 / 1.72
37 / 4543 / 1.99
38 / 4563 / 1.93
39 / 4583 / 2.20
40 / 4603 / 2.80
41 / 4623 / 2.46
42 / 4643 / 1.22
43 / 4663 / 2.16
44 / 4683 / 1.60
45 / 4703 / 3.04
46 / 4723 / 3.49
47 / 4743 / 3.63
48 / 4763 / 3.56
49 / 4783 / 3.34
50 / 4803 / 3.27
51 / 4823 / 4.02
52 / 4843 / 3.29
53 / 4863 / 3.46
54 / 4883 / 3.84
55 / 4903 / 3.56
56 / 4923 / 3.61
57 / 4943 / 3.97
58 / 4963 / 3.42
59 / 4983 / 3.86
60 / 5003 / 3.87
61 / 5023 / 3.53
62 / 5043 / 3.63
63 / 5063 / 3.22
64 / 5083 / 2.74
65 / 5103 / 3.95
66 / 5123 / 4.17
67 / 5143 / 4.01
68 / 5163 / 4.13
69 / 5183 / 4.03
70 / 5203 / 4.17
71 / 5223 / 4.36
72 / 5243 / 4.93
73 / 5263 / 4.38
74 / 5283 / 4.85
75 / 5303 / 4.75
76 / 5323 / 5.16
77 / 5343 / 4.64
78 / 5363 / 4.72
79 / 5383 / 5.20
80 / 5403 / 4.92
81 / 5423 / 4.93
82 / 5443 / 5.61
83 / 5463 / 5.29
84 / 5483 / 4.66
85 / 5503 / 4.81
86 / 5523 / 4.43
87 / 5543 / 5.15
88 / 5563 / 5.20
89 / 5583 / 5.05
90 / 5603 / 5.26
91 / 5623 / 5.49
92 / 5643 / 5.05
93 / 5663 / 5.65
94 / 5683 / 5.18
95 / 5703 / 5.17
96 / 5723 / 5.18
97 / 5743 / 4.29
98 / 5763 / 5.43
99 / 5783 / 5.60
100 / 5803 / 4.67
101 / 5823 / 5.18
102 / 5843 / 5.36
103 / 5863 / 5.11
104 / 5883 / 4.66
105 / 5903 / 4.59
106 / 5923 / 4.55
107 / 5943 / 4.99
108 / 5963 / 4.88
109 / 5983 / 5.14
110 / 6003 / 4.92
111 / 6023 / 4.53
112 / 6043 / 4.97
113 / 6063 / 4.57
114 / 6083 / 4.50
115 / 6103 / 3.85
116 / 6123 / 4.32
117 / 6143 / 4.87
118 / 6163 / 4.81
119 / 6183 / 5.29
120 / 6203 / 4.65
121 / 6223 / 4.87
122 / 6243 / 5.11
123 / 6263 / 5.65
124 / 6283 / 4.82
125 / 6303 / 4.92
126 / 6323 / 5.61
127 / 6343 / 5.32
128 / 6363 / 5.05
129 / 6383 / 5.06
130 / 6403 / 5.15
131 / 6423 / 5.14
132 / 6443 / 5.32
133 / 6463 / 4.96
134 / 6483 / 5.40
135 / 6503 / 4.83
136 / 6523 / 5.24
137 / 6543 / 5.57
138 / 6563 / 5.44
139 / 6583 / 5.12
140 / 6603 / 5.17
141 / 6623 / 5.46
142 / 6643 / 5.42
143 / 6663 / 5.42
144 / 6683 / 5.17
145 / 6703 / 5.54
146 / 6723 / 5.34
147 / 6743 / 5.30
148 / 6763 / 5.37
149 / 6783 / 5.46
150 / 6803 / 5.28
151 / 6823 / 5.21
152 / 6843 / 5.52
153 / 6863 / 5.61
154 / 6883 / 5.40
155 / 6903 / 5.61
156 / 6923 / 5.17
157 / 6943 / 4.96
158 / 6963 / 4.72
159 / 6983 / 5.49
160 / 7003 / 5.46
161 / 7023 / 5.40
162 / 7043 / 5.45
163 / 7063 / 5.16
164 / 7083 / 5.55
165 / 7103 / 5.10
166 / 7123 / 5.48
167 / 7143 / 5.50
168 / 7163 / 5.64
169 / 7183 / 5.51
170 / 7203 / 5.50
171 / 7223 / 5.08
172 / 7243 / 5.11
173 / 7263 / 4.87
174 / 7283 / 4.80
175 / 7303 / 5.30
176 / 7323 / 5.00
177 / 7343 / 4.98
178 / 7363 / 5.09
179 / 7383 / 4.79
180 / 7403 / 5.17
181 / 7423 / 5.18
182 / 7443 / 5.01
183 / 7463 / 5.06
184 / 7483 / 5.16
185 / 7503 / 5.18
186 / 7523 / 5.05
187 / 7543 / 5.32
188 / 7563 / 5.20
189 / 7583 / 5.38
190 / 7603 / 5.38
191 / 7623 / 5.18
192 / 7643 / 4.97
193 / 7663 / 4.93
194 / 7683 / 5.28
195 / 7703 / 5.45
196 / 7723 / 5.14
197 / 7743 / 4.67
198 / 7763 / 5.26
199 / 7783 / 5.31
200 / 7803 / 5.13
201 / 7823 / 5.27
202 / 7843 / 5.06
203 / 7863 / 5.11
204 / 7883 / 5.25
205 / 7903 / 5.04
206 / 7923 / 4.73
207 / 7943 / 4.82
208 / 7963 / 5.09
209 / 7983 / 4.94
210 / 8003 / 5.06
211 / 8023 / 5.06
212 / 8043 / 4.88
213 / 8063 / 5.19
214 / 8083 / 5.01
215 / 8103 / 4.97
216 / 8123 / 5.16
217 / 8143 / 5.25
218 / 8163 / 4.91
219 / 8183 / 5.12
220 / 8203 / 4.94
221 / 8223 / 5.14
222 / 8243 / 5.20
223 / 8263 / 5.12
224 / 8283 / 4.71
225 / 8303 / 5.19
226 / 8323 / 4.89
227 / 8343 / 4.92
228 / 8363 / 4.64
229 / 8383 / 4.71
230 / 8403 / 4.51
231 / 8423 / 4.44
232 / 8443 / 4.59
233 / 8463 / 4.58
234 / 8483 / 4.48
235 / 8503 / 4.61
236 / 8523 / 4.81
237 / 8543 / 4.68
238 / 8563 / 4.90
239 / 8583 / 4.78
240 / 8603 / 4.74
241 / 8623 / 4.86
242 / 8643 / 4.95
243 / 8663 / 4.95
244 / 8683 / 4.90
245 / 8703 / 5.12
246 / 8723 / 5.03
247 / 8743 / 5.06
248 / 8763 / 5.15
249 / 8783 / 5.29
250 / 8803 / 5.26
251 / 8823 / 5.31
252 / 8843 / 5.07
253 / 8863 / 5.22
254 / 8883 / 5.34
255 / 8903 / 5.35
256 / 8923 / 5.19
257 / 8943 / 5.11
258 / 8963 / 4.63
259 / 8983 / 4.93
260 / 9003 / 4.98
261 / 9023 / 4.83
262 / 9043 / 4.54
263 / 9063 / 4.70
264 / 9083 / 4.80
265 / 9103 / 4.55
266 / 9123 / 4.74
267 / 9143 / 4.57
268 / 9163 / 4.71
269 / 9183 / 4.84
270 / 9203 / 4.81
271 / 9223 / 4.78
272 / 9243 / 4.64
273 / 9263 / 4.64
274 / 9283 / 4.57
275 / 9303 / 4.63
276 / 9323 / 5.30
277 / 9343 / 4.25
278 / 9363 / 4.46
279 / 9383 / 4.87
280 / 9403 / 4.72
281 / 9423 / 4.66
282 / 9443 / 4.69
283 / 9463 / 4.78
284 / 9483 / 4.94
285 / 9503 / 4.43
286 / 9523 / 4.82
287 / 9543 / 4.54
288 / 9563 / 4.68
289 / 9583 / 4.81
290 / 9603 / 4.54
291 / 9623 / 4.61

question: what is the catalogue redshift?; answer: 0.180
